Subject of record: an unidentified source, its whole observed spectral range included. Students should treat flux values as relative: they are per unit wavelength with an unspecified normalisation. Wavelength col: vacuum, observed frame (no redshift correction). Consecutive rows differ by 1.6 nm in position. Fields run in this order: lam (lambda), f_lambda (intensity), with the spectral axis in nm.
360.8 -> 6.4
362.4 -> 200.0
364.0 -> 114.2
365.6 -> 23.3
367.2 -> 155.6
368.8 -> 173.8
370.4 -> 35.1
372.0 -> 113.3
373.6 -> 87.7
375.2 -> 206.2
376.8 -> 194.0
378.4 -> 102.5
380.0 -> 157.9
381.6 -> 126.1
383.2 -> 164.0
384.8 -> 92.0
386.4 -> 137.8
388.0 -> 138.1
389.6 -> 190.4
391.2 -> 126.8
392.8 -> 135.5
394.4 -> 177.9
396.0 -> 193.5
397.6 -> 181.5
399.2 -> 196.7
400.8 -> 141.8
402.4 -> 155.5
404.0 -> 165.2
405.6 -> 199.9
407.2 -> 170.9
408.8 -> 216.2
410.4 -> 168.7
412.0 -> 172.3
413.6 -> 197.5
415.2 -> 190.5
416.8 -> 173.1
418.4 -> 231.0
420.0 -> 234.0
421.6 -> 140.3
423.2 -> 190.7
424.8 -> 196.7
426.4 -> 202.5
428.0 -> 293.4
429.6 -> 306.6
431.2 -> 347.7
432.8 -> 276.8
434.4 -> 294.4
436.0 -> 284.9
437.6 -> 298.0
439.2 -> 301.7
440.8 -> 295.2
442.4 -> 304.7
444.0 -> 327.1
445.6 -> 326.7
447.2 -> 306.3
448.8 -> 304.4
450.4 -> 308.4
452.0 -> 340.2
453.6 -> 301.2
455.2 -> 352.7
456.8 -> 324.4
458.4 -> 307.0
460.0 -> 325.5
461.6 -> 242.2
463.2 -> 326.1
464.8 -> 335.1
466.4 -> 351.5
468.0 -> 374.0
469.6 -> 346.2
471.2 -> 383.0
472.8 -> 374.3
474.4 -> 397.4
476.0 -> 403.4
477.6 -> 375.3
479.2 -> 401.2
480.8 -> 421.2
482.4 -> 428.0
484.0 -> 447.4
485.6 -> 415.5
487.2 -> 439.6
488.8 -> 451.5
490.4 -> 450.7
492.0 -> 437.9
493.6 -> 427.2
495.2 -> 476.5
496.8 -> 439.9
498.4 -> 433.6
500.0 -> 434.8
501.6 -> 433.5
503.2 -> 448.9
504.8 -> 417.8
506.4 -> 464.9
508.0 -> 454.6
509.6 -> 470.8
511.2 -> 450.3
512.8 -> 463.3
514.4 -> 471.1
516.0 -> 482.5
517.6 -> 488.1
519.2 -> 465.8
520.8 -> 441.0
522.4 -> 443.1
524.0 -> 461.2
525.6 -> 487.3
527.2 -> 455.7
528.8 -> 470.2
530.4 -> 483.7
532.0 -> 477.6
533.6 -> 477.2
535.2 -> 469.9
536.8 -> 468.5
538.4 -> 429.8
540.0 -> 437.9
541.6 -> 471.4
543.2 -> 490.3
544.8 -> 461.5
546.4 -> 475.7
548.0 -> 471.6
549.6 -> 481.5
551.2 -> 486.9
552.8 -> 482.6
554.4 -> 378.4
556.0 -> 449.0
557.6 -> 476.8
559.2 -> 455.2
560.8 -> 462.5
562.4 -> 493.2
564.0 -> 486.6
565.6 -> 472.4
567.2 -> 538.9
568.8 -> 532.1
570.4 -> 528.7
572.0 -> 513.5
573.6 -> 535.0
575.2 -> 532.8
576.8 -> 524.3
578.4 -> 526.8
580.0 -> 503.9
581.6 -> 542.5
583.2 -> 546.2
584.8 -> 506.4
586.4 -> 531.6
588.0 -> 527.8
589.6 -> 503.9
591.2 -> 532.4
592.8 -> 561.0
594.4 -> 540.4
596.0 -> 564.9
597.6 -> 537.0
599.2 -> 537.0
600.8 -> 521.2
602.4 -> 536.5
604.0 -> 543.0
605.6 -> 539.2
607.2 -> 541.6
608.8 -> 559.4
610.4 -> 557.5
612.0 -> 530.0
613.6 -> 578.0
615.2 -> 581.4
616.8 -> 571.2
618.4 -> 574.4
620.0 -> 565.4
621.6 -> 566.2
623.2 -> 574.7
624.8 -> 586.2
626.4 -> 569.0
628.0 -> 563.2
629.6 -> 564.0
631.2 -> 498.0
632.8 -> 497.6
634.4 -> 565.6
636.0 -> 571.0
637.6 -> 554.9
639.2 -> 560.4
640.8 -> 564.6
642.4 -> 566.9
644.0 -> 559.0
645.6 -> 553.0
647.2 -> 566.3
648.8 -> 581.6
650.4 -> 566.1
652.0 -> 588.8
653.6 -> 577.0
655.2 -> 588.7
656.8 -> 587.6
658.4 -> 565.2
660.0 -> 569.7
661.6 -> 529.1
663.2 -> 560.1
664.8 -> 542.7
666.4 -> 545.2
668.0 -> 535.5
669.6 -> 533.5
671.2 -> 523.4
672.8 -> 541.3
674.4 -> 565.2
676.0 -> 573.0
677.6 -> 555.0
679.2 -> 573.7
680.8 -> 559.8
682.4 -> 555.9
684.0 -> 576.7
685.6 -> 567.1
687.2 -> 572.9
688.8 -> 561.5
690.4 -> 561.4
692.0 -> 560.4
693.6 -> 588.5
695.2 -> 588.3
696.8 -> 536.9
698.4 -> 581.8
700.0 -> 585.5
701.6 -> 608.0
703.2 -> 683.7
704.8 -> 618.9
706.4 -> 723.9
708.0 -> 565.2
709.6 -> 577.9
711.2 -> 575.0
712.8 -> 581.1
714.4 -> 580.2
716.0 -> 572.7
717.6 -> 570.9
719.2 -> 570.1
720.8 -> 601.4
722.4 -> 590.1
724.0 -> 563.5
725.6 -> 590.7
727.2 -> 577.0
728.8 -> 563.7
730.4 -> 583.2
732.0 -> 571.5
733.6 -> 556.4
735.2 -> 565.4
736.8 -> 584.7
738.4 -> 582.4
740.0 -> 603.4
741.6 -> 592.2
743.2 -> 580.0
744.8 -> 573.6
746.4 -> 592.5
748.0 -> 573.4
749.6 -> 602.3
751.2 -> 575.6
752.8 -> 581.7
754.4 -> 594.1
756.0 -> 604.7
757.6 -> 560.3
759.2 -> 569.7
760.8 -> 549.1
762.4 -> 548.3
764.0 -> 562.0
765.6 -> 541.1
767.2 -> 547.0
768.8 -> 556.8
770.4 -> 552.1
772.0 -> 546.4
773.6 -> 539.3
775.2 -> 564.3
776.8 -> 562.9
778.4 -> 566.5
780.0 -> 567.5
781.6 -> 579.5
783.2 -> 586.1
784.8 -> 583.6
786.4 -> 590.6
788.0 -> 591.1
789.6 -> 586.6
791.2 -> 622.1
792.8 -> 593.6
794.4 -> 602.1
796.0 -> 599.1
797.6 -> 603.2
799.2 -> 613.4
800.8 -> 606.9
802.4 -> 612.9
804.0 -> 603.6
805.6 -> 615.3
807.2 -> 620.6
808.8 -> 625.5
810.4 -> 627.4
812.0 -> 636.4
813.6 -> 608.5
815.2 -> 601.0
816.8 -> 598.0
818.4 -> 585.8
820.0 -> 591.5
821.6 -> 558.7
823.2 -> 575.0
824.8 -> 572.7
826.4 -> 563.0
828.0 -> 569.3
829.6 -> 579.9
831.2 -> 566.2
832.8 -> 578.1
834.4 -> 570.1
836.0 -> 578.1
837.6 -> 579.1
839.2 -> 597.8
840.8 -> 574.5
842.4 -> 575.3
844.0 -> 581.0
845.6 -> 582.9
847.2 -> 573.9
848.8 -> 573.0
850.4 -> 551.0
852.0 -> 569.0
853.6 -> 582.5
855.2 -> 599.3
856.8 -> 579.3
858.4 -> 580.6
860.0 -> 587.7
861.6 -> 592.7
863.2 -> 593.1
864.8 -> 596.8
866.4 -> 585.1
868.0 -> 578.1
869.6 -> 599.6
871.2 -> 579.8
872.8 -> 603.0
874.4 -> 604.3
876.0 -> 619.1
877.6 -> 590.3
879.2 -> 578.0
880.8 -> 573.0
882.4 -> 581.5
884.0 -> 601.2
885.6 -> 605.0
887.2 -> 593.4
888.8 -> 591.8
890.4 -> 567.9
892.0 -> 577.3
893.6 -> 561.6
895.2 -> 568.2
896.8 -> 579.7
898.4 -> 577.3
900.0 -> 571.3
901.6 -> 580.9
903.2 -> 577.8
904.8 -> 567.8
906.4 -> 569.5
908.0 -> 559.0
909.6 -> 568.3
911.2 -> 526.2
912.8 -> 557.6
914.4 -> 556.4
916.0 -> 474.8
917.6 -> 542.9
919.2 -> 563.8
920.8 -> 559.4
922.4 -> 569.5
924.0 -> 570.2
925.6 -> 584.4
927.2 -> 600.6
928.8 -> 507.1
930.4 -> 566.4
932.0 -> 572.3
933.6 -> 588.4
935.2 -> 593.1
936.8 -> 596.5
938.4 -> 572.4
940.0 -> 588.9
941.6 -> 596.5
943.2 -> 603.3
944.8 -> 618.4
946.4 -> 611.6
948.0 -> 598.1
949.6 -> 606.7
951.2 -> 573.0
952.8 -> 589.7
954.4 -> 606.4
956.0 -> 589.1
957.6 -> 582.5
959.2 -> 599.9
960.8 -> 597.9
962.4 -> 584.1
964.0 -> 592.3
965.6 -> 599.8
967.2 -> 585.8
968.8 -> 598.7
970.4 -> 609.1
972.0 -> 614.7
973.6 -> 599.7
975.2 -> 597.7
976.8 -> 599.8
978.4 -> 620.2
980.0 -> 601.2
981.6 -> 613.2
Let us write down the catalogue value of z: 0.072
